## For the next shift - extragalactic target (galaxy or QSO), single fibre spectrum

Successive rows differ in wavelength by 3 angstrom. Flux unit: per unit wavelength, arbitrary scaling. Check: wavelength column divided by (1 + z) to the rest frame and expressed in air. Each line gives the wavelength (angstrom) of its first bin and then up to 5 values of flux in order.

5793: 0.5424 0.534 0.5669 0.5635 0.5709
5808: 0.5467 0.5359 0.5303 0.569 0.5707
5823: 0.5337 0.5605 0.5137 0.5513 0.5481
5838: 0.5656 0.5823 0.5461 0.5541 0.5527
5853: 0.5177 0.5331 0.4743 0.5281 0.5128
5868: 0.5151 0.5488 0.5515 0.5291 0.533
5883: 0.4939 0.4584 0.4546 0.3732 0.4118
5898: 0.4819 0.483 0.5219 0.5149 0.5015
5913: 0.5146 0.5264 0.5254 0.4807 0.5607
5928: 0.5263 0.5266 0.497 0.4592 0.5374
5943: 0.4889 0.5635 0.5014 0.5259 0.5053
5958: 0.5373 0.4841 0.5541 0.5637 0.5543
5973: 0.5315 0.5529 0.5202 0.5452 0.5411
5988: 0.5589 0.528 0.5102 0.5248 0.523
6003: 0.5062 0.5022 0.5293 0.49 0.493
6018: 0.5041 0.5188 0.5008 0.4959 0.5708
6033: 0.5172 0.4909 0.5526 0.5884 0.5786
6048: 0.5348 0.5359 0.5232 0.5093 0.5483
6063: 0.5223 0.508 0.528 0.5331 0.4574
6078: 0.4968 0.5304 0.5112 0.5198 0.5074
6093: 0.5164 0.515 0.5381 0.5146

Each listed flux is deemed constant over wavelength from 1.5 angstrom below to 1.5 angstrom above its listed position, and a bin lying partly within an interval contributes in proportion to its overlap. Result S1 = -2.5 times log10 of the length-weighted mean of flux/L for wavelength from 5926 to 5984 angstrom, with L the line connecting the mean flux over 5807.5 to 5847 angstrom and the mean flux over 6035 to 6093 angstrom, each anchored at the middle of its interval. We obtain 0.02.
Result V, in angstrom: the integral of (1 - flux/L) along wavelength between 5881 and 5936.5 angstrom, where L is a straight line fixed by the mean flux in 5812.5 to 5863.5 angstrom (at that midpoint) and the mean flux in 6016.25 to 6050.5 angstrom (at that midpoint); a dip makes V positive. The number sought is 4.9 angstrom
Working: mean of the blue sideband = 0.543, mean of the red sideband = 0.532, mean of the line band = 0.492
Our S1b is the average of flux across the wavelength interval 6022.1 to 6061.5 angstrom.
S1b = 0.534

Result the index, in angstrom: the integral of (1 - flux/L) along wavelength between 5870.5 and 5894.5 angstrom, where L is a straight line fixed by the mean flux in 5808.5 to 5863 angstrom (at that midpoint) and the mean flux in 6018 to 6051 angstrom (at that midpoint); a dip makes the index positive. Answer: 2.4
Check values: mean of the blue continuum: 0.543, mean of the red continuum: 0.534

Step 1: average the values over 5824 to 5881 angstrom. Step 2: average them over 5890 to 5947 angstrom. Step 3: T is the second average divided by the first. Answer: 0.93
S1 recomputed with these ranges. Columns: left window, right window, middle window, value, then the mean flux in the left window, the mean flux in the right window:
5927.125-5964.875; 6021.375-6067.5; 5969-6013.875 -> -0.01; 0.515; 0.531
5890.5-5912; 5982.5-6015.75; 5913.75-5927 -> -0.09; 0.471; 0.52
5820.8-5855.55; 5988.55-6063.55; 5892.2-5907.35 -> 0.15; 0.548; 0.524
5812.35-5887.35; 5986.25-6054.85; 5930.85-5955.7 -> 0.04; 0.535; 0.525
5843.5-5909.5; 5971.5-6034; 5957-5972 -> -0.05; 0.503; 0.522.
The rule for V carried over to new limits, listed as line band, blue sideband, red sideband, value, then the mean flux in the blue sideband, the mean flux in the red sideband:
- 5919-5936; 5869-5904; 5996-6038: -0.8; 0.486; 0.512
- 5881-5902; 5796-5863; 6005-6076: 3.4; 0.546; 0.523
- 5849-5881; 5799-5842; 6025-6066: 1.3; 0.553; 0.535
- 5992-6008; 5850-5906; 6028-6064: 0.4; 0.497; 0.539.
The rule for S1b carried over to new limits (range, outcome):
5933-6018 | 0.522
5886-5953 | 0.498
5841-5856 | 0.546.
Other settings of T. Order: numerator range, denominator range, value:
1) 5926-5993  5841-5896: 1.04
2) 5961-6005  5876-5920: 1.10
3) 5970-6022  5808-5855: 0.95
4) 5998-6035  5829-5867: 0.95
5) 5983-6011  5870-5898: 1.09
